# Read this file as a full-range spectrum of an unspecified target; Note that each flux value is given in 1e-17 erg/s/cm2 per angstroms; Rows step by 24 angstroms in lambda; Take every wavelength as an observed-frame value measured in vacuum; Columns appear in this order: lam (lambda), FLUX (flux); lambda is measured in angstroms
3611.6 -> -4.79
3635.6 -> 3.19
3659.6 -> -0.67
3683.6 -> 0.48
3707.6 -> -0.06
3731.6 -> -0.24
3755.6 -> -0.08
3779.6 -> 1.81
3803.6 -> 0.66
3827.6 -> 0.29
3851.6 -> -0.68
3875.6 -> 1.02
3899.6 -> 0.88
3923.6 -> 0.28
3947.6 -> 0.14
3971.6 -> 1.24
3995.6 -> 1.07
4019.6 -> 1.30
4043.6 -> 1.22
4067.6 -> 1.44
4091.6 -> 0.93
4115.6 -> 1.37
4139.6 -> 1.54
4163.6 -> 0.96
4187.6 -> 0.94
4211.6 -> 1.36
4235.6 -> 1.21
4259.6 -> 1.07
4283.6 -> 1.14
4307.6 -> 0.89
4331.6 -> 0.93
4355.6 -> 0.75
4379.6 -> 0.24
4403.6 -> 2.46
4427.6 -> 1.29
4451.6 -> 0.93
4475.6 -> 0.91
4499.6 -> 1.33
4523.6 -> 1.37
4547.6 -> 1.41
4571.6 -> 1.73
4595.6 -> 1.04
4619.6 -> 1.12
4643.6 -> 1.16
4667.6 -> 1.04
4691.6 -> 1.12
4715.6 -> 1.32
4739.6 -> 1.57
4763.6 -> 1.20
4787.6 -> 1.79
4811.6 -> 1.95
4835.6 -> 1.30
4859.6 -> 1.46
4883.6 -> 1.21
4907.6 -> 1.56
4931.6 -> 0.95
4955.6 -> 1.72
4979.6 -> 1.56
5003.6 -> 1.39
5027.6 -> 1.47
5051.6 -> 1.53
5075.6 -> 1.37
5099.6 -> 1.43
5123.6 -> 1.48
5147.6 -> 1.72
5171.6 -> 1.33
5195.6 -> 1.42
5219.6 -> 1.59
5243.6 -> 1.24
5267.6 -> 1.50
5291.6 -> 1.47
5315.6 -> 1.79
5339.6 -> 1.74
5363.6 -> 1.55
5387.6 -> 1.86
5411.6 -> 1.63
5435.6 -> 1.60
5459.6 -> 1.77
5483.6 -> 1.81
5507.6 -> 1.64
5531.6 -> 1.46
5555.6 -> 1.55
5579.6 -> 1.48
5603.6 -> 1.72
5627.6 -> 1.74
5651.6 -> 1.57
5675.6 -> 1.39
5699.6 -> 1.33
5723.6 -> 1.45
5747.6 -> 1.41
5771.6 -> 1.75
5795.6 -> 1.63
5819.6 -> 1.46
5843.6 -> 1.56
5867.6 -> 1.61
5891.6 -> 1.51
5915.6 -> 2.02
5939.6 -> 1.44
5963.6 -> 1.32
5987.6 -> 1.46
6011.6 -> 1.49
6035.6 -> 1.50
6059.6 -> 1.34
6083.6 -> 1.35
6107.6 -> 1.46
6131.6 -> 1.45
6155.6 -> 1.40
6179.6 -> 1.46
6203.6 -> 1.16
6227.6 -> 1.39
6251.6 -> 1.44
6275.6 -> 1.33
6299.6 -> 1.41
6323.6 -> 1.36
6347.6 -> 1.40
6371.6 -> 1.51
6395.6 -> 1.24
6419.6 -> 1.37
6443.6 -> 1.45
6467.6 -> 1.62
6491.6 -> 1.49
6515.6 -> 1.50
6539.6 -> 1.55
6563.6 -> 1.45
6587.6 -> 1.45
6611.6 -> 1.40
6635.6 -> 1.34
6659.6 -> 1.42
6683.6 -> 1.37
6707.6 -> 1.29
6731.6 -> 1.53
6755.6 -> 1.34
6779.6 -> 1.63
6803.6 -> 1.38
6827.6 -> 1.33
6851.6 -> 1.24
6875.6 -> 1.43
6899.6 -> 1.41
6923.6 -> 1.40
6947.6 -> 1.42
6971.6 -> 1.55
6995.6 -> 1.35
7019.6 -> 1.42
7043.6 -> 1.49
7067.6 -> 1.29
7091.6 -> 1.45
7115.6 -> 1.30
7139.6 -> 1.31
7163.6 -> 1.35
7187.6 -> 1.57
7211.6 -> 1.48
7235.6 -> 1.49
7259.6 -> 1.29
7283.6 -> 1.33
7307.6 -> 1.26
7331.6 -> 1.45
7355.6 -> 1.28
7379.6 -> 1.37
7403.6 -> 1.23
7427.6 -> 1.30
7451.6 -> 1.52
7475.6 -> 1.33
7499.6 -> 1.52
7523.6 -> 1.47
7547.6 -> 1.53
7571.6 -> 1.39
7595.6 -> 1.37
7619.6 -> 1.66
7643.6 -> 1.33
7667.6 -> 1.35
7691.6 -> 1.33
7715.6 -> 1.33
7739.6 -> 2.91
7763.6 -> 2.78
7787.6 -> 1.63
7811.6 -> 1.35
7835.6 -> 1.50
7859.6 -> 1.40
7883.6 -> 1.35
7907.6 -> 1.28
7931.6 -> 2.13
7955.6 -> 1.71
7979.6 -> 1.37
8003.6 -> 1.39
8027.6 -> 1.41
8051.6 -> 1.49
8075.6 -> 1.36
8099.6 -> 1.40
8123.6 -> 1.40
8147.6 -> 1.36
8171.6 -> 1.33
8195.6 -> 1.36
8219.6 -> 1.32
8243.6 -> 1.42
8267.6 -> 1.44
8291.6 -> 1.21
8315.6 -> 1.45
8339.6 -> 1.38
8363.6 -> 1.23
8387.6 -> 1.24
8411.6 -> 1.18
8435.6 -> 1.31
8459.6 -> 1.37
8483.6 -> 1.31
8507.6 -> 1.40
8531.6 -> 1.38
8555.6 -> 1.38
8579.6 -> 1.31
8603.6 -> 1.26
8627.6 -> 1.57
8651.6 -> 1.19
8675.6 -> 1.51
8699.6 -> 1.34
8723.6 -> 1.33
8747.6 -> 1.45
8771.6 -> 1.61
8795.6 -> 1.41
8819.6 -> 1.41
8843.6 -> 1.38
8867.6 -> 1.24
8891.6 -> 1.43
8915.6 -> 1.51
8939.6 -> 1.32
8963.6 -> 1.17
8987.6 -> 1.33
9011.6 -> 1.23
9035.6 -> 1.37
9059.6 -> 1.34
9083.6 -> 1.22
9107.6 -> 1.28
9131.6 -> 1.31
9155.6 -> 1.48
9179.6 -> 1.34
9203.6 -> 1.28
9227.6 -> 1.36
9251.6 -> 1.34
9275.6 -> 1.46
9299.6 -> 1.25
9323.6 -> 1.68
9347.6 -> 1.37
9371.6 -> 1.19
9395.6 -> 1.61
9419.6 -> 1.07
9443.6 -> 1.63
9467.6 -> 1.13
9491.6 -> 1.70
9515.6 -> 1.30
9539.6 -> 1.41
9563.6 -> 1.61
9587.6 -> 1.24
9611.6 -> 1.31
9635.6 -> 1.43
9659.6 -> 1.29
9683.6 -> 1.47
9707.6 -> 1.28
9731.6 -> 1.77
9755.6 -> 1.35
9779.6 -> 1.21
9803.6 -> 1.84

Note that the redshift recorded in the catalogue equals 0.181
